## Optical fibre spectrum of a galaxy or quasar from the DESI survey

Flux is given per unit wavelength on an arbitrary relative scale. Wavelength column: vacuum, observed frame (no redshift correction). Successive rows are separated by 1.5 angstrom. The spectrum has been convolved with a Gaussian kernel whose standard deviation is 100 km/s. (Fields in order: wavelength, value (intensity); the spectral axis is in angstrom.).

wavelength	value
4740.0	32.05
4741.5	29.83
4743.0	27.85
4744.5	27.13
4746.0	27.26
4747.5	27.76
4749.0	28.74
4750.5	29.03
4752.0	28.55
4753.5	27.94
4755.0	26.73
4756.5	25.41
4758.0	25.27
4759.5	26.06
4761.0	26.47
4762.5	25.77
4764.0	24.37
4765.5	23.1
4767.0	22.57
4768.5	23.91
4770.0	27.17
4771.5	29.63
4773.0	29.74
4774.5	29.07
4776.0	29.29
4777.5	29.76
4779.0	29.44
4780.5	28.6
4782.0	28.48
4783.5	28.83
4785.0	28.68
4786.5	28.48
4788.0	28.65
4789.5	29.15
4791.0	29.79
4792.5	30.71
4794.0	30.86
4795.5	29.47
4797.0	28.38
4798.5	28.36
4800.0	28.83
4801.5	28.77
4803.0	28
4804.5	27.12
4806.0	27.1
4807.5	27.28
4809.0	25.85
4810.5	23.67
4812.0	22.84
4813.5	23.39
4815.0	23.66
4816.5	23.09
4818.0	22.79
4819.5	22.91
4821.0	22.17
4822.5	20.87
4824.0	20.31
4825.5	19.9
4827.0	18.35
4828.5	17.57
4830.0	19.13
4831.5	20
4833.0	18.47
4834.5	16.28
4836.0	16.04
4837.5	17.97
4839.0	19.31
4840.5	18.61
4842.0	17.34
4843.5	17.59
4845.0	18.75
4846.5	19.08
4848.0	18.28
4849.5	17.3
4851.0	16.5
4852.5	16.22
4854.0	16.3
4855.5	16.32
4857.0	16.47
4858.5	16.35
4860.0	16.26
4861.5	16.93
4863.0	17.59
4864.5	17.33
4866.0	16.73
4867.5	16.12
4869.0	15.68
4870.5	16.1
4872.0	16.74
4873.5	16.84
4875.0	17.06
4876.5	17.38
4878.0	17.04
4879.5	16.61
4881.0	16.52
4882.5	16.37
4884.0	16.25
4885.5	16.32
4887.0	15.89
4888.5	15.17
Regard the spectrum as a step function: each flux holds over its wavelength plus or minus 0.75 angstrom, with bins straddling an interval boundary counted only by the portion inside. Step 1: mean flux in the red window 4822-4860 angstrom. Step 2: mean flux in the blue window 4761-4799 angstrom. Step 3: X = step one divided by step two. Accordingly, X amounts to 0.64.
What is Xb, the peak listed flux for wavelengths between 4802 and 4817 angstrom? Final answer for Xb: 28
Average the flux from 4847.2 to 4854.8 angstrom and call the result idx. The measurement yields 16.9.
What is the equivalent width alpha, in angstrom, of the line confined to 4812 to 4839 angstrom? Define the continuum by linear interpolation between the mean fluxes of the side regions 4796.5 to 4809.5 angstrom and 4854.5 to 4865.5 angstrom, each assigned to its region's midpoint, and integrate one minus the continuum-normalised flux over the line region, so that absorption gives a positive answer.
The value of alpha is 3.7 angstrom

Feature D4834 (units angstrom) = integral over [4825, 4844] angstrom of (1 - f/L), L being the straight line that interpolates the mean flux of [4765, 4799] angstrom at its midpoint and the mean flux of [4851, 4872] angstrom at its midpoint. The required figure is 2.2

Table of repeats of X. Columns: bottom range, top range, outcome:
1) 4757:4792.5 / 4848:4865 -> 0.61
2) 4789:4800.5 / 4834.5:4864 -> 0.59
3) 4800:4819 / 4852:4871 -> 0.65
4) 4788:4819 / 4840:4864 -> 0.64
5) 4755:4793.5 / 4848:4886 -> 0.60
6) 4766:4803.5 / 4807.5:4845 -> 0.72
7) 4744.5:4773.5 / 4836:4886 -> 0.64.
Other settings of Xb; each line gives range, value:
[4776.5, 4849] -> 30.86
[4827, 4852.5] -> 20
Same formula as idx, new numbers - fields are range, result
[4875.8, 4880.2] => 17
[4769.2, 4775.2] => 28.9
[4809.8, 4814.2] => 23.3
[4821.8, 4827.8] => 19.8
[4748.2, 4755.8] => 28.2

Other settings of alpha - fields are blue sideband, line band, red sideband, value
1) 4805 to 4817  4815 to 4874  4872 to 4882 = 7.2 angstrom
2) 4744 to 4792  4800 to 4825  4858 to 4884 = -1.7 angstrom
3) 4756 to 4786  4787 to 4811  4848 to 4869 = -4.6 angstrom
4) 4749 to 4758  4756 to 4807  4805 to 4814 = -3.0 angstrom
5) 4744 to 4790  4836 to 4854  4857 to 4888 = 1.5 angstrom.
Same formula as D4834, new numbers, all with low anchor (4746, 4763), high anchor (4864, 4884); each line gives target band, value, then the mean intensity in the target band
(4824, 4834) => 0.79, 18.9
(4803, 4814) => -1.56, 25.5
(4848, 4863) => 1.31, 16.7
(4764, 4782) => -1.39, 27.4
